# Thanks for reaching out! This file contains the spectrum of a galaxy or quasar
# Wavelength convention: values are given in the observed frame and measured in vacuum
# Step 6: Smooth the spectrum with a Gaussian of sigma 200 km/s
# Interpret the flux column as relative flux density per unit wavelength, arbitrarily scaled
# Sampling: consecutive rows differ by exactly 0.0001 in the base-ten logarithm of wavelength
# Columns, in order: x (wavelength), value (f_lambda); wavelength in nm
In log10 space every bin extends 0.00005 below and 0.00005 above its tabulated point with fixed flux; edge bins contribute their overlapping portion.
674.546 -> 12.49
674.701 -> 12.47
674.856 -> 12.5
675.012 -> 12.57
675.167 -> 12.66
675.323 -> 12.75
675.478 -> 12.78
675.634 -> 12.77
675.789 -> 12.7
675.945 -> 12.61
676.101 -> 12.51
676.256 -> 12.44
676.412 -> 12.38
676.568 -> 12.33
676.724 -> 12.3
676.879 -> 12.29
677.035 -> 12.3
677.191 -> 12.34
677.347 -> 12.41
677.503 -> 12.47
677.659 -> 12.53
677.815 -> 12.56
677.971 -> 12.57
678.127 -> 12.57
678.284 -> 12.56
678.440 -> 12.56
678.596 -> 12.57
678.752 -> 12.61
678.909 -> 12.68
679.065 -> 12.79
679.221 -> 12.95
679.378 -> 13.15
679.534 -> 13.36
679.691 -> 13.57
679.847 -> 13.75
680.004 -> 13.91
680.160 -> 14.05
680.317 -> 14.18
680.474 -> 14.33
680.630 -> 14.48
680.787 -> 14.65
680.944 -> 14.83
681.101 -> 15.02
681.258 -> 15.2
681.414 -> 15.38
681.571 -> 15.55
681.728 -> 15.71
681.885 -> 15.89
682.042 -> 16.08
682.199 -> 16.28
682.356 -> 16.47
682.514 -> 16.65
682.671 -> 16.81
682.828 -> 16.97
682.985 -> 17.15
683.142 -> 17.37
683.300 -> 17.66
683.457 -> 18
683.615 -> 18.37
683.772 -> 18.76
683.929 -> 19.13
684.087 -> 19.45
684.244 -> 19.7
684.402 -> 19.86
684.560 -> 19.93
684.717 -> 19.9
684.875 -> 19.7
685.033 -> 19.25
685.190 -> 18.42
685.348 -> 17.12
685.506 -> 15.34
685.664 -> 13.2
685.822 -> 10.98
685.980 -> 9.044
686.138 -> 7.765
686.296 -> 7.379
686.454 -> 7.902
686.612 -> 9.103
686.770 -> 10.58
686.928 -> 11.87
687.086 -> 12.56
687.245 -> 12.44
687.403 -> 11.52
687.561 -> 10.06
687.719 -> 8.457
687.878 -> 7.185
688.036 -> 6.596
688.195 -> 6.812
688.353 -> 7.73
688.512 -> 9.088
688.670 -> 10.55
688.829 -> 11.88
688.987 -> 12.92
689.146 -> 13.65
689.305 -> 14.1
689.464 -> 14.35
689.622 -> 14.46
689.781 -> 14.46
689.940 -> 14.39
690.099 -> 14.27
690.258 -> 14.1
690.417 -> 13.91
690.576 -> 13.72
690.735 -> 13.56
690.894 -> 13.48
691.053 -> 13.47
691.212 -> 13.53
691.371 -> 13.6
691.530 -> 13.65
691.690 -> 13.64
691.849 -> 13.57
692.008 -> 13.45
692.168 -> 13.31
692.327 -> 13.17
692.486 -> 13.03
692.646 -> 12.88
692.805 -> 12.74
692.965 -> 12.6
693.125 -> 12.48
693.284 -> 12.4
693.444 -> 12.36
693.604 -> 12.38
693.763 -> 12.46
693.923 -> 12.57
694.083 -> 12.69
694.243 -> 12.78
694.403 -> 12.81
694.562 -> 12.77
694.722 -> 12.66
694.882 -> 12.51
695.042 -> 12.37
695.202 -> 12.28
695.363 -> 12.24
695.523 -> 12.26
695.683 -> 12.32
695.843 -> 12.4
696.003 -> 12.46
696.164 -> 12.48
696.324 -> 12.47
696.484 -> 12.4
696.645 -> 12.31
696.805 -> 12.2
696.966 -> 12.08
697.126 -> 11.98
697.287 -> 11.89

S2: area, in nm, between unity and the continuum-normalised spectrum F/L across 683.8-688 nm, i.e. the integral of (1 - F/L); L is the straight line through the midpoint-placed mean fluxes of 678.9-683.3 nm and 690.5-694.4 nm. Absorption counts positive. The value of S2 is 0.16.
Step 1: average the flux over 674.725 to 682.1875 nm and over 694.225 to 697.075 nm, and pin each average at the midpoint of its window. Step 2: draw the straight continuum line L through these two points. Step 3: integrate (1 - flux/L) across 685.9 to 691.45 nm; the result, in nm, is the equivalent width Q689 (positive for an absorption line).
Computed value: 0.583 nm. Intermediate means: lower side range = 13.4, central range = 11.4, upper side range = 12.4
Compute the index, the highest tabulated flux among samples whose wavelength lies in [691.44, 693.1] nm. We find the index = 13.65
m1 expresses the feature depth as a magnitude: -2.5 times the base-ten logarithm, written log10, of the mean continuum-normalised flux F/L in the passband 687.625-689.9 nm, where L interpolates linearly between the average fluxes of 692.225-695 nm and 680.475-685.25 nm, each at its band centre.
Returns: 0.318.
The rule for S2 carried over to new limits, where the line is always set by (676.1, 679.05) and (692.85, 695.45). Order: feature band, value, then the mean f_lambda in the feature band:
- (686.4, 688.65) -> 0.55 nm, 9.47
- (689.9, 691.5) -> -0.16 nm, 13.8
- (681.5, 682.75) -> -0.37 nm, 16.2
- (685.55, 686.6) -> 0.25 nm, 9.56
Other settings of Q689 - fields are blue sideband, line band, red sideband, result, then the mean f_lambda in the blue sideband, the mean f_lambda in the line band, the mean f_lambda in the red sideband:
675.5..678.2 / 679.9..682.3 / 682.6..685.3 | 0.17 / 12.5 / 15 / 18.6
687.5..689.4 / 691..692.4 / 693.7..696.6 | -0.29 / 9.95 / 13.5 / 12.5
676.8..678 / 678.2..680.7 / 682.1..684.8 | 0.18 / 12.4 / 13.3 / 18.1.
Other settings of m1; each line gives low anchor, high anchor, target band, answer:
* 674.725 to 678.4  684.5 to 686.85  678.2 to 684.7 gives -0.19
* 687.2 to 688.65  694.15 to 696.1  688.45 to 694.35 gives -0.24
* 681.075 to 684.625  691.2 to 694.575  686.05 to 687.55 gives 0.47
